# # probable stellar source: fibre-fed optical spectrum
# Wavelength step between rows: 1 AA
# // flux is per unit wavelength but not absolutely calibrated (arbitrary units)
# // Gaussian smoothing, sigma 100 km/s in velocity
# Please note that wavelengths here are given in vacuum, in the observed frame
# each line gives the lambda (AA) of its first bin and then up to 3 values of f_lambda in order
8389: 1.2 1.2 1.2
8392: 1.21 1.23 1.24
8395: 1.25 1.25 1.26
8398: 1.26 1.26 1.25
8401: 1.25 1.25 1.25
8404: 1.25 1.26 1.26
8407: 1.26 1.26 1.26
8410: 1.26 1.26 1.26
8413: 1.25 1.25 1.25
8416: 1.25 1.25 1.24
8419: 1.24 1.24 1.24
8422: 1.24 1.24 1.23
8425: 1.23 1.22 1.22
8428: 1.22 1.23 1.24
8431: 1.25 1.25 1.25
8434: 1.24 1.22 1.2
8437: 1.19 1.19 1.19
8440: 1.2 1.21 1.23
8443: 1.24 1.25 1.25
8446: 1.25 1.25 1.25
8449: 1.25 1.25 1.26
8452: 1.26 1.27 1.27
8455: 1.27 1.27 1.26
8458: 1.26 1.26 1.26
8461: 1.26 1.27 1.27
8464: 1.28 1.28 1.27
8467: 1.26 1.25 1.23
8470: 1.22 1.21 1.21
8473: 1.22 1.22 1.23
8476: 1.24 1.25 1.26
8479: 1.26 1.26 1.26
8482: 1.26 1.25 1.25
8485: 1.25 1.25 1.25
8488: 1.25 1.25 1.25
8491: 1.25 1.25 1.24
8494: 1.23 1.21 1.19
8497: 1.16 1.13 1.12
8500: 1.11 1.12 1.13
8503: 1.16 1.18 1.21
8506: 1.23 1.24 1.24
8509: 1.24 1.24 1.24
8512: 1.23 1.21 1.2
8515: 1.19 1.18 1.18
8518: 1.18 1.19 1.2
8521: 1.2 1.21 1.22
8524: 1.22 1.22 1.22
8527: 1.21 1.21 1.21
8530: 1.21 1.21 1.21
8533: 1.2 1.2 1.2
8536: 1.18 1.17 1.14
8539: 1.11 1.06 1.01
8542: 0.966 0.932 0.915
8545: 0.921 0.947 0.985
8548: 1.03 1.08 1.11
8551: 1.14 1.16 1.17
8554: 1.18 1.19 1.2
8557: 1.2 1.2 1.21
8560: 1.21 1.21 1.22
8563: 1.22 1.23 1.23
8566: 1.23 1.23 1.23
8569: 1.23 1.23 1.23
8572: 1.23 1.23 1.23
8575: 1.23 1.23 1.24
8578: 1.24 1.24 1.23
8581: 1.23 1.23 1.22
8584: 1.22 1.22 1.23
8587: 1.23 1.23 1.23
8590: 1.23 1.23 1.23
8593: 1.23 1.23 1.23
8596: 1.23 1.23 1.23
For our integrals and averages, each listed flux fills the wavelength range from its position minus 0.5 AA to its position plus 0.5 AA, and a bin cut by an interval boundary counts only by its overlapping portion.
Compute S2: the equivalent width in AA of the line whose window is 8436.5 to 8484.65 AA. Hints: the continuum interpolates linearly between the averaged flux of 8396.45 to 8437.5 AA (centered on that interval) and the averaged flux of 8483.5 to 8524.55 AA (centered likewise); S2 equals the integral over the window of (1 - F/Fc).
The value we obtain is -0.8 AA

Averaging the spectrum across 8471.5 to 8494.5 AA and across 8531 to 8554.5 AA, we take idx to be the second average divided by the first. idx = 0.88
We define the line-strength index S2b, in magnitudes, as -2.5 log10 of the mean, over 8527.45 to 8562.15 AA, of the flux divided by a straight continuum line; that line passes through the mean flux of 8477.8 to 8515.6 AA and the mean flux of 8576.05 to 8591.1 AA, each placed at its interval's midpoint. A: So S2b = 0.089 mag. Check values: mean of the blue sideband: 1.22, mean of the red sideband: 1.23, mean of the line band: 1.13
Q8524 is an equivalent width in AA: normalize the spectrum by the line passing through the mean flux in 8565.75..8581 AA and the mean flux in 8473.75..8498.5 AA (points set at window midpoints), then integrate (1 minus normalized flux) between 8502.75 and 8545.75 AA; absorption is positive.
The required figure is 2.3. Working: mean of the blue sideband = 1.24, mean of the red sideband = 1.23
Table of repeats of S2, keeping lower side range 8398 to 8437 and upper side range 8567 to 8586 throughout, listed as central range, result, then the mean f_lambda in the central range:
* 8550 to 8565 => 0.5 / 1.19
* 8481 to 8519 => 0.8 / 1.21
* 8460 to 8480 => -0.1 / 1.25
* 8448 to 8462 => -0.2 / 1.26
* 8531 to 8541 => 0.6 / 1.16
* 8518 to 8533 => 0.3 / 1.21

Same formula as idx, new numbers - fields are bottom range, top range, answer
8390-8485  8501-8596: 0.95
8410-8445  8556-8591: 0.99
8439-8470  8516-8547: 0.91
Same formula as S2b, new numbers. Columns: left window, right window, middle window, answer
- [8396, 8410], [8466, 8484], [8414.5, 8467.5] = 0.004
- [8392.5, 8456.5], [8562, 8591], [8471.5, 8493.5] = -0.007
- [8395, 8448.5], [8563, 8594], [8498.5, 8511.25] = 0.042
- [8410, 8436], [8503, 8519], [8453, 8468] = -0.034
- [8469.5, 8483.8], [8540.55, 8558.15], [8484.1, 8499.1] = -0.015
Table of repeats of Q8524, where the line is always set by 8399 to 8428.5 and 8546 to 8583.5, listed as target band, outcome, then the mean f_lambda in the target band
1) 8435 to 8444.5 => 0.2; 1.21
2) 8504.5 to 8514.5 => -0.1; 1.23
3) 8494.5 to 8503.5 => 0.5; 1.15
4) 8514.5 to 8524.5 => 0.1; 1.2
